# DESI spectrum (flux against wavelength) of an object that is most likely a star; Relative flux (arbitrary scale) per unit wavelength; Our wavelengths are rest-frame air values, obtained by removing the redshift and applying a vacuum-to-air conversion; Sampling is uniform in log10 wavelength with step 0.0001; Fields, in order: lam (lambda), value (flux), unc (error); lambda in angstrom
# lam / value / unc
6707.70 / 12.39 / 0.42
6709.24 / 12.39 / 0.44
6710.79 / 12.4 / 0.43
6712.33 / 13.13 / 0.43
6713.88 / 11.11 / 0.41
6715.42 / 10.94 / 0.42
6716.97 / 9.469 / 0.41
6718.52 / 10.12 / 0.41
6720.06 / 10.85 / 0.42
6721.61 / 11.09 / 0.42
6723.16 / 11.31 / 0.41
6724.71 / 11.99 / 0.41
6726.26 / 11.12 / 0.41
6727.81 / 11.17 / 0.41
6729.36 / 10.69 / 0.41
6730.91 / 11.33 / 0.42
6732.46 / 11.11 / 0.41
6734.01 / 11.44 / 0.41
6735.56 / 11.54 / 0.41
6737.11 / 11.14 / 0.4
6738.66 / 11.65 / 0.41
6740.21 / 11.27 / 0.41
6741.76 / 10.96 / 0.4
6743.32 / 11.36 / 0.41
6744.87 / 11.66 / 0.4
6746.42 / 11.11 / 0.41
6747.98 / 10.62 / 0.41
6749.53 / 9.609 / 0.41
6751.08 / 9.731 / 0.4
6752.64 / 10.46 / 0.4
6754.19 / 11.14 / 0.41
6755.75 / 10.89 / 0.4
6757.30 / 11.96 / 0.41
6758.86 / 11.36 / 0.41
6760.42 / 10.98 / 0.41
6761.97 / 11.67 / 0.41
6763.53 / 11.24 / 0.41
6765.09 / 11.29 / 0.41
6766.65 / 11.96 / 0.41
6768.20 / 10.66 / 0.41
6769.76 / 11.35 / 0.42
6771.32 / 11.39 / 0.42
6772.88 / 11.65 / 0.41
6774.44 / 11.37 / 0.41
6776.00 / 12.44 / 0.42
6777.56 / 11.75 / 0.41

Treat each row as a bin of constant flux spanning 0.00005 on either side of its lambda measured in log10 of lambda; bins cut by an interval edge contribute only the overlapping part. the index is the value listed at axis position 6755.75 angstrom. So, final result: 10.89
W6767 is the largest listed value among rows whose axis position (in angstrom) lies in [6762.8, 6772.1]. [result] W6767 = 11.96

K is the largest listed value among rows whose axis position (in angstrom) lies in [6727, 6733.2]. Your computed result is 11.33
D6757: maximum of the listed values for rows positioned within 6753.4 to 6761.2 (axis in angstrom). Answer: 11.96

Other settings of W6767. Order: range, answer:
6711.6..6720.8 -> 13.13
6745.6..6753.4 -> 11.11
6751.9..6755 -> 11.14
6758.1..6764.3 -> 11.67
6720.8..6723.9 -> 11.31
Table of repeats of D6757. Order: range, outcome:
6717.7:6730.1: 11.99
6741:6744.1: 11.36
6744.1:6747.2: 11.66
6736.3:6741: 11.65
